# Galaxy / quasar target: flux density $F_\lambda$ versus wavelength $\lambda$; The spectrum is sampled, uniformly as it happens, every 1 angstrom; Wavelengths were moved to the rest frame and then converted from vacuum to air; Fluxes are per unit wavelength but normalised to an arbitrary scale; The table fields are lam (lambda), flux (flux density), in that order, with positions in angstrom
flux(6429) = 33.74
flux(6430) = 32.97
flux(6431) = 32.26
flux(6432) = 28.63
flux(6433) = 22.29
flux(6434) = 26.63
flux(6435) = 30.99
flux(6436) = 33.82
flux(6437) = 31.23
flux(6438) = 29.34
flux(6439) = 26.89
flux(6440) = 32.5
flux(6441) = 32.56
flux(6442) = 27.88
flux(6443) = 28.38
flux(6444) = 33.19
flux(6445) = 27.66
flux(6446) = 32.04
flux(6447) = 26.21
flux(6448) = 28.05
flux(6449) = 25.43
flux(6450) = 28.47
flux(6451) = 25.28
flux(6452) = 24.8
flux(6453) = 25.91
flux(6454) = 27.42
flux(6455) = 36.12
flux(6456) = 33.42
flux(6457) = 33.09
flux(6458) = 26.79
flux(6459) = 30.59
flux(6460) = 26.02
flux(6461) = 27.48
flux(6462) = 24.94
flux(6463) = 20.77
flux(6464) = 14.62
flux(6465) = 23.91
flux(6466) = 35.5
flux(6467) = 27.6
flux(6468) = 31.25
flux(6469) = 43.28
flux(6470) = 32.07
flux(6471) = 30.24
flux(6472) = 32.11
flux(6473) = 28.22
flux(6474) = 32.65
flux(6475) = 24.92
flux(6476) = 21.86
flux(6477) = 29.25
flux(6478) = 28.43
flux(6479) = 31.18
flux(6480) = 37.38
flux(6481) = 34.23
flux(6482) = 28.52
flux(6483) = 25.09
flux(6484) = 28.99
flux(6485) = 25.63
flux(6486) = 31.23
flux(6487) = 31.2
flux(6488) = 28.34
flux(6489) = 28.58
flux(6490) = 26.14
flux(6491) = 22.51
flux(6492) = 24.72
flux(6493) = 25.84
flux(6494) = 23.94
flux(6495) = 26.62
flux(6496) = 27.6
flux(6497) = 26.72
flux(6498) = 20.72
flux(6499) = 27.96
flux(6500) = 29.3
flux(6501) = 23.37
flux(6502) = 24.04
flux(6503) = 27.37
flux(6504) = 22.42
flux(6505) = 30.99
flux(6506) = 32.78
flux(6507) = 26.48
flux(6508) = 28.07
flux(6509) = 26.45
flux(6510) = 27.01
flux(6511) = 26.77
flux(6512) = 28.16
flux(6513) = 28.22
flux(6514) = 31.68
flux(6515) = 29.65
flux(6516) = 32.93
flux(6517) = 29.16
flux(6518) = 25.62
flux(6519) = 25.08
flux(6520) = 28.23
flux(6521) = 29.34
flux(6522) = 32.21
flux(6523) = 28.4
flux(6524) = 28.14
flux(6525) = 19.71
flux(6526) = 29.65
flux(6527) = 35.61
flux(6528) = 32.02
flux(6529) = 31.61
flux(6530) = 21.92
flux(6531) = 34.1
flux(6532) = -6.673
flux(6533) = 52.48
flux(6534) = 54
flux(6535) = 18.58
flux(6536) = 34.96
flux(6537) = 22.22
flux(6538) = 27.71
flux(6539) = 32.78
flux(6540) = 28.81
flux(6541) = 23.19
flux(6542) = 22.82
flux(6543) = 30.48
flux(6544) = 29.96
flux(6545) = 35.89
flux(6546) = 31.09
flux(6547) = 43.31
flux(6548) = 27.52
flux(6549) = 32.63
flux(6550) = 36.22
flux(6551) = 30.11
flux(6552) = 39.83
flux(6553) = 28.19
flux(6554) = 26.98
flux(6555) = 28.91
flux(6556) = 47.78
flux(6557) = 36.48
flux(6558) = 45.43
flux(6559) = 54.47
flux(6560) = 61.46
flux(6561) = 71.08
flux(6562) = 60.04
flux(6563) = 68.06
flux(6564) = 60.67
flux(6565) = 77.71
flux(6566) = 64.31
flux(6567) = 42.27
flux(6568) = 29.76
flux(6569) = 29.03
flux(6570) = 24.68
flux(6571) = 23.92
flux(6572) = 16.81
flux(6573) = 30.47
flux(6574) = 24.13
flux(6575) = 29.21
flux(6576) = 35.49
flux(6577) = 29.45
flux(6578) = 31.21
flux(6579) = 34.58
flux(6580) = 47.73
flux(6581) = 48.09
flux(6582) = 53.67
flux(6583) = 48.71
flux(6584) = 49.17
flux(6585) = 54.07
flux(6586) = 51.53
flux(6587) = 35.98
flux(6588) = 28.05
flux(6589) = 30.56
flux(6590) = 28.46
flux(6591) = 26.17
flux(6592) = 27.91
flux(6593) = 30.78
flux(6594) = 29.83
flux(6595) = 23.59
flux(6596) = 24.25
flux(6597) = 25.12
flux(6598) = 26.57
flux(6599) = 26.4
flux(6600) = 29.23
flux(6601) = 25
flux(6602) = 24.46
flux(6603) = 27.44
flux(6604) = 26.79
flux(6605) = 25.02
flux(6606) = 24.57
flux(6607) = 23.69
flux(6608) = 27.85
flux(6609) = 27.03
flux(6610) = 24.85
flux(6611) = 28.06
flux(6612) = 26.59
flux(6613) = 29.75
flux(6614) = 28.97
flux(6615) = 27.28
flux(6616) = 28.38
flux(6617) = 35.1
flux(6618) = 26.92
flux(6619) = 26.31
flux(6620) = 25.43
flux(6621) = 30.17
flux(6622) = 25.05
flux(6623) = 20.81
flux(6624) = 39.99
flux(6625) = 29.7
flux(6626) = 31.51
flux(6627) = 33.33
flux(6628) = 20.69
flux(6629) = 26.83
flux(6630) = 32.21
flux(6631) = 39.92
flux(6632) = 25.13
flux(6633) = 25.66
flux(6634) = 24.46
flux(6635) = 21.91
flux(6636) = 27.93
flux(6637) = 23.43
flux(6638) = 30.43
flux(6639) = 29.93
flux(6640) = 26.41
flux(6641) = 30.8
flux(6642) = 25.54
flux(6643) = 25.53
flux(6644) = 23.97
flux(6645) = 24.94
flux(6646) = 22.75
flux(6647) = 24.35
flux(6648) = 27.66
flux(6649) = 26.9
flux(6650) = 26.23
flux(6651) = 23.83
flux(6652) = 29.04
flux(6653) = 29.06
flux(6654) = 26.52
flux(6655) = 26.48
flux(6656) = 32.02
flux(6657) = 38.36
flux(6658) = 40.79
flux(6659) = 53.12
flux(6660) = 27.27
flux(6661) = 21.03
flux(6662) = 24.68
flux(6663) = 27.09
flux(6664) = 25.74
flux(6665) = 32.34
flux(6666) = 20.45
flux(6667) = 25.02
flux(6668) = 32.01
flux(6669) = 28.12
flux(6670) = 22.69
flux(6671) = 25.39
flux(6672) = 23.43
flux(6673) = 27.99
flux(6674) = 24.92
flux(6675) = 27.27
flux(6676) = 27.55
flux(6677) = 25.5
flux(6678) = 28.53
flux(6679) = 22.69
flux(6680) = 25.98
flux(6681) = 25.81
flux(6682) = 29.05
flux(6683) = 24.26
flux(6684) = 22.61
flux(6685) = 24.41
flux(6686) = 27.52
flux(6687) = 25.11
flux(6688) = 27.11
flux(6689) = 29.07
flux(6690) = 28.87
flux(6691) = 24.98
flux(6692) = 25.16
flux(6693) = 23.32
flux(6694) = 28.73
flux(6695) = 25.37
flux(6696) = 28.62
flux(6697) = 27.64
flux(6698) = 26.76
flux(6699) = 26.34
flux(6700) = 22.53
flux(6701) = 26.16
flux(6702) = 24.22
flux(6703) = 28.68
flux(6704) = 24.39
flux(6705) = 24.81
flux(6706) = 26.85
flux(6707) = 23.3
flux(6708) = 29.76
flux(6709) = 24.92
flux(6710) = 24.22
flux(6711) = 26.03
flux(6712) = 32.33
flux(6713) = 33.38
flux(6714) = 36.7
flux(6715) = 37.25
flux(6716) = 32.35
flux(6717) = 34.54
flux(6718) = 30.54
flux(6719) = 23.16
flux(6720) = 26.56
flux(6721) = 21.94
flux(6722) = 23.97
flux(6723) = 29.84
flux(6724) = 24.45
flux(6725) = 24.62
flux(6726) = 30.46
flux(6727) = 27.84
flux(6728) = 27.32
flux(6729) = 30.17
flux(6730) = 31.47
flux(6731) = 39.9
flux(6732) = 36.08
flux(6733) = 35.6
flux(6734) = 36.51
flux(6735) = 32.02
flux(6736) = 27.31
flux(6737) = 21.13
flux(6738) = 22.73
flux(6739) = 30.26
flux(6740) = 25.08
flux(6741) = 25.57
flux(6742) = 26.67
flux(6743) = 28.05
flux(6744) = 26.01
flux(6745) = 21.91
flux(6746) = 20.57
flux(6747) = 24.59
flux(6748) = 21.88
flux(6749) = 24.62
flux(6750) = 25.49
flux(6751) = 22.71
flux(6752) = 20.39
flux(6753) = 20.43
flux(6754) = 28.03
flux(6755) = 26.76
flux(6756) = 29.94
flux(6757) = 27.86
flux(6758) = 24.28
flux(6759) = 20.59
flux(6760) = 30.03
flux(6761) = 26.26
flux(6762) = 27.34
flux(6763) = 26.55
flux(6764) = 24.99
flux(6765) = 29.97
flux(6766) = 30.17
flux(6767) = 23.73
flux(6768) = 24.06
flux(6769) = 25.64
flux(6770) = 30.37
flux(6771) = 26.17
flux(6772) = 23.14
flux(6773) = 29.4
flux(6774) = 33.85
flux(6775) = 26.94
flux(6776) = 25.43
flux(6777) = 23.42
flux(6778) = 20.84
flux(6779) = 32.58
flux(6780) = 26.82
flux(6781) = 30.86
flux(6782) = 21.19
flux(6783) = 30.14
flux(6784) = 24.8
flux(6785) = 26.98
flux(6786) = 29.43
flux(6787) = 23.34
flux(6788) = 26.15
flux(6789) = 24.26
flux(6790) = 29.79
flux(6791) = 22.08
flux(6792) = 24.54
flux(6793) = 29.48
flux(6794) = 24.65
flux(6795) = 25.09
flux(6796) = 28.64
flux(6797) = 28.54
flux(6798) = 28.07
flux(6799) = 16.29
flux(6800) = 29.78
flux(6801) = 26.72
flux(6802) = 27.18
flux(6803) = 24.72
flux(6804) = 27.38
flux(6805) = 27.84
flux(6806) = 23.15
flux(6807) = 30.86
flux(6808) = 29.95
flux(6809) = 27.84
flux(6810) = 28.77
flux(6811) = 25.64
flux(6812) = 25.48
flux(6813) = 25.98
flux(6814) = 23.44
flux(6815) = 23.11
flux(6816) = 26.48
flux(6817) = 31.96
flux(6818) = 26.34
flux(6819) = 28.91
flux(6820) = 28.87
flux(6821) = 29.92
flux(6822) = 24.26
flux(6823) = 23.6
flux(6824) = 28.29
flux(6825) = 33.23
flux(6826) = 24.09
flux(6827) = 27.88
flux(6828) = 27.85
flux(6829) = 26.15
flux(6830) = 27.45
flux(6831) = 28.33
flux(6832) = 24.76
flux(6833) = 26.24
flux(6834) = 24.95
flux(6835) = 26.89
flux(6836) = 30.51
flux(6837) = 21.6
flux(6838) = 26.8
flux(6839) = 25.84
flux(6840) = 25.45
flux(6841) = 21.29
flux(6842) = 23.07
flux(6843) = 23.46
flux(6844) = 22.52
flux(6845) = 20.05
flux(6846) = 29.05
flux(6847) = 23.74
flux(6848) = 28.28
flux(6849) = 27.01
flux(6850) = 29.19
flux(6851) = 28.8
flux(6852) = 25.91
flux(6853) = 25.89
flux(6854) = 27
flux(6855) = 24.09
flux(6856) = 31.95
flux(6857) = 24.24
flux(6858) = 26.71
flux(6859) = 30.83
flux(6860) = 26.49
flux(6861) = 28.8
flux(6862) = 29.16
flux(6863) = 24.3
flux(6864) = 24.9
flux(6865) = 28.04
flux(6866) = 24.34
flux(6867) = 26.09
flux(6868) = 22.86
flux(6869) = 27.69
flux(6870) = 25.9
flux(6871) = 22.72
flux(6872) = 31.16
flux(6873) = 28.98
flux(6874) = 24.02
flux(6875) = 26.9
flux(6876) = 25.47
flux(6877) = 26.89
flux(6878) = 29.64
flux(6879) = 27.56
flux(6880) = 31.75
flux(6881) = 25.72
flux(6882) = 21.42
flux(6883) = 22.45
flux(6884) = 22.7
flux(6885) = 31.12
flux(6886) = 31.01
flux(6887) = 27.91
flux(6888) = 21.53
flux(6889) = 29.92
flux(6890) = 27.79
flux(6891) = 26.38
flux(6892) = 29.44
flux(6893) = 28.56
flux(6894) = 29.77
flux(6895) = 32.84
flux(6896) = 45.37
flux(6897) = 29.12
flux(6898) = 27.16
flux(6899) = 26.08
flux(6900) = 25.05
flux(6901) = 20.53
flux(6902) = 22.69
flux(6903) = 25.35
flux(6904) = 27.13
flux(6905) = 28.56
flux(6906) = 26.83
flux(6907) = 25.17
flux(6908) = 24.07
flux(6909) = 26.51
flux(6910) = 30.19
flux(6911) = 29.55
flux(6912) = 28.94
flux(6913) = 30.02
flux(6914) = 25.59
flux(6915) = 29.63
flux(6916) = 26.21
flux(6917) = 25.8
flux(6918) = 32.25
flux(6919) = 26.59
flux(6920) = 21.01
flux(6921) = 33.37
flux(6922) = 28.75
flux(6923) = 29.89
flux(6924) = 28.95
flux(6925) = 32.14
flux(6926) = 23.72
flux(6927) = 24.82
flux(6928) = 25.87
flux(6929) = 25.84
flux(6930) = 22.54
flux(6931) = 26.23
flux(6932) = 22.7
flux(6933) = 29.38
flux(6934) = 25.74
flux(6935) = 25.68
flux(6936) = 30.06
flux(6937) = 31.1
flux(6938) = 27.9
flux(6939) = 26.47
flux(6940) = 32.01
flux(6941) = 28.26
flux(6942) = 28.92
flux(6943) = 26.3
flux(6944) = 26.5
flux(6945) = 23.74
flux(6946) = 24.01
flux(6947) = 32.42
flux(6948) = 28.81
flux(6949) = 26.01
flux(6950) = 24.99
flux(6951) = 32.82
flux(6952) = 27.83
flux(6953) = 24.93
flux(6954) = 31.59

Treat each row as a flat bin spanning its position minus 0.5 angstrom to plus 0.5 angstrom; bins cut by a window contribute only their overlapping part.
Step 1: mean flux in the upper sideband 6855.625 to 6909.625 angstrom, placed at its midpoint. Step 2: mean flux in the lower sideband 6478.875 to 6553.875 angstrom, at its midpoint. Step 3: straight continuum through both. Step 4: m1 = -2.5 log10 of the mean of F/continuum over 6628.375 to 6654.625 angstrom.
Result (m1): 0.05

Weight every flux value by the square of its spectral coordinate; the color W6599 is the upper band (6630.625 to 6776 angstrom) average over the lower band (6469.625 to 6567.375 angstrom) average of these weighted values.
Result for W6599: 0.9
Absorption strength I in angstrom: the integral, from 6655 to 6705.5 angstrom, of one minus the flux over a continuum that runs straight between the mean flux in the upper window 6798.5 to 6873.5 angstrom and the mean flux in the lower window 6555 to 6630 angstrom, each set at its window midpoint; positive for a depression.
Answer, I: 7.2 angstrom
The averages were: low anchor 34.7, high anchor 26.5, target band 27.2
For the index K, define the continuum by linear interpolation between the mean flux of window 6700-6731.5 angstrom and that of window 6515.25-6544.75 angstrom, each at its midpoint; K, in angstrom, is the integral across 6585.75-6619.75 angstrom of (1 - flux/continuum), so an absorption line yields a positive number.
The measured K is 0.8 angstrom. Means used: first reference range 28.9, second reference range 28.4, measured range 28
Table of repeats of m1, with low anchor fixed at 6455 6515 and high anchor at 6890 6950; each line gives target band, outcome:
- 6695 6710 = 0.076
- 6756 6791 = 0.045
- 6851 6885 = 0.045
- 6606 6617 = 0.020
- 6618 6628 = -0.025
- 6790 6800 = 0.083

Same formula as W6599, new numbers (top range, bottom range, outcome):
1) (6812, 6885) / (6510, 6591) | 0.81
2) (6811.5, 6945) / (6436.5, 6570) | 0.96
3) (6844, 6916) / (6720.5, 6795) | 1.05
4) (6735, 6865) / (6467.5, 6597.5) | 0.87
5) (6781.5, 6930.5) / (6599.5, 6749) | 1.03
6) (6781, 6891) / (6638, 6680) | 1.01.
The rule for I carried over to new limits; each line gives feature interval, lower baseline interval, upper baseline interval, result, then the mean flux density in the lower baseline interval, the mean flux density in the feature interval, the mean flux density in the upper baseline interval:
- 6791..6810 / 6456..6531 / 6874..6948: 0.7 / 28.2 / 26.6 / 27.5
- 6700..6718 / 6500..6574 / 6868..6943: 1.2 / 33.5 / 28.7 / 27.4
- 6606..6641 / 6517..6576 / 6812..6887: 5.2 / 35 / 28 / 26.5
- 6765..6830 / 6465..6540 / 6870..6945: 2.3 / 28.7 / 26.8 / 27.4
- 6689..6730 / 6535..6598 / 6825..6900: 5.8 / 37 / 27.5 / 26.9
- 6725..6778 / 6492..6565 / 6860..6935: 4.2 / 32.5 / 27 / 27.2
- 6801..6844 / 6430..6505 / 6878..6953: 1.8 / 28.3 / 26.5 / 27.5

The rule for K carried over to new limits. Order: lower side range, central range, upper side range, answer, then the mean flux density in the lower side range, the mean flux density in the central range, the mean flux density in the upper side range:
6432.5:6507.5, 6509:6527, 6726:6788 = -0.2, 28.3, 28.4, 27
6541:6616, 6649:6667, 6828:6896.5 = 1.9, 35.2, 29.4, 26.9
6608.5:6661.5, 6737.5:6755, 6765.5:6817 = 1.7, 28.4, 24.5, 26.5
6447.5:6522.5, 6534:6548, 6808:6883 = -1.2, 28.1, 30.2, 26.5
